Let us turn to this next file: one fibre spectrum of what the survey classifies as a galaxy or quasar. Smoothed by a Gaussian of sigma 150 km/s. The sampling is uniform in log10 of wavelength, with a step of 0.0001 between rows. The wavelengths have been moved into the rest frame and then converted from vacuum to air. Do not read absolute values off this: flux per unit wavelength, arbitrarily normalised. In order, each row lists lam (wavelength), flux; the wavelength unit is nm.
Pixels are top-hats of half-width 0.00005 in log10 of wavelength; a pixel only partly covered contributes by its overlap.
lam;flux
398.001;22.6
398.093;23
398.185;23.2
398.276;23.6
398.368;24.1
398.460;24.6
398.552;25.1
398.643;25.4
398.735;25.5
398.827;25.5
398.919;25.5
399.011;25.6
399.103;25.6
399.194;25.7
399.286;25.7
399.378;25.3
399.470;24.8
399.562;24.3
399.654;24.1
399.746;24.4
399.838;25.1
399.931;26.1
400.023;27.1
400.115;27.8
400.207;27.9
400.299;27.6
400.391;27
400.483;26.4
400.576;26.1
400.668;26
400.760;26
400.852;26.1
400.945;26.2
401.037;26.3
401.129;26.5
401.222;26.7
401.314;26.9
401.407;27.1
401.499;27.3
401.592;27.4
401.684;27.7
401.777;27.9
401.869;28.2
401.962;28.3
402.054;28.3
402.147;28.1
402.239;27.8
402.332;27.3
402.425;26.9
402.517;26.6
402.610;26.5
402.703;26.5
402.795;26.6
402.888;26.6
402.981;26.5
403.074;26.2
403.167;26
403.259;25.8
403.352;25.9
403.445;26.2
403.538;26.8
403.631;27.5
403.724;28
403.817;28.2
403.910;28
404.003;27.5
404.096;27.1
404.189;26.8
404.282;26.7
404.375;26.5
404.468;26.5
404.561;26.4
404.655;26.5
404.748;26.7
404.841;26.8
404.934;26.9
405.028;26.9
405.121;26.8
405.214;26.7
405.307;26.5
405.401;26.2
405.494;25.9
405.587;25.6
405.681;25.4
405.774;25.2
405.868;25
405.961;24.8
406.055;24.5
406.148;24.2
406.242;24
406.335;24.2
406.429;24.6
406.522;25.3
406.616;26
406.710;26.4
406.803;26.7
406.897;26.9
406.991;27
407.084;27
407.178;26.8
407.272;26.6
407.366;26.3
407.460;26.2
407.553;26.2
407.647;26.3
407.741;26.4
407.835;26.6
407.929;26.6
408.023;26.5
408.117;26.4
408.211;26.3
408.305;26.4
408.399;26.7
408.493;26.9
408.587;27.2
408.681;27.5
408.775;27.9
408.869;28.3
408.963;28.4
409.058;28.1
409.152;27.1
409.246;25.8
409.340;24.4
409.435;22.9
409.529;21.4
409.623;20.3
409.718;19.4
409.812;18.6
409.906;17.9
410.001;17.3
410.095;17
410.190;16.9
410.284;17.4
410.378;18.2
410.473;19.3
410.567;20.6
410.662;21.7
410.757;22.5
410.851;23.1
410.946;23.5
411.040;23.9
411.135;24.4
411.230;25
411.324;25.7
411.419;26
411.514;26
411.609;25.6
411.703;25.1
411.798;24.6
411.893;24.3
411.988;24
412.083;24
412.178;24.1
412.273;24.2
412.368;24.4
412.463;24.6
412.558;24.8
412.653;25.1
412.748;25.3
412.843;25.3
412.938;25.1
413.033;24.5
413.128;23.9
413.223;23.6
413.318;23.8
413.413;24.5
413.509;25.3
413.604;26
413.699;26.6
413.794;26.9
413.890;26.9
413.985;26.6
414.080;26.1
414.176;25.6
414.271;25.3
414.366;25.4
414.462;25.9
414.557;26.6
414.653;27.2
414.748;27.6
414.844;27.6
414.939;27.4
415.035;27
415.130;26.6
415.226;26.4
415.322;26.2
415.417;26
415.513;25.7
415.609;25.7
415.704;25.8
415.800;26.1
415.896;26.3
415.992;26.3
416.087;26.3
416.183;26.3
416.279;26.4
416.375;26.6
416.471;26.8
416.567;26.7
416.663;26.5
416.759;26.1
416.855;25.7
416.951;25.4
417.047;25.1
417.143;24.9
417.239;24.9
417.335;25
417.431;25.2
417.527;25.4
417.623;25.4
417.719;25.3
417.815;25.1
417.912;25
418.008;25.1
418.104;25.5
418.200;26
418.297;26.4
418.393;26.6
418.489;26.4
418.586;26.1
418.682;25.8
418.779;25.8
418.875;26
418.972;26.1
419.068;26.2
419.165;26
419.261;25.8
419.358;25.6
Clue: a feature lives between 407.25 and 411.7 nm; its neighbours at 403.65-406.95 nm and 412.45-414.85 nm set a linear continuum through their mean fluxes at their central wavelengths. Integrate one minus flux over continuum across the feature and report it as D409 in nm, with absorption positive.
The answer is 0.32 nm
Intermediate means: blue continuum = 26.2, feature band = 24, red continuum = 25.6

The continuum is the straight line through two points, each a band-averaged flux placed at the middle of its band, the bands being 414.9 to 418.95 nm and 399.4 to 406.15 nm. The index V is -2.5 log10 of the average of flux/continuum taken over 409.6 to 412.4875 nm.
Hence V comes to 0.18 mag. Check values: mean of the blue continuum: 26.6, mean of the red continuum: 25.9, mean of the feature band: 22.2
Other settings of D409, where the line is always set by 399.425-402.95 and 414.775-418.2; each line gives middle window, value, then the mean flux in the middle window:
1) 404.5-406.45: 0.06 nm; 25.7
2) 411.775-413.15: 0.08 nm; 24.6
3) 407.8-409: -0.03 nm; 27.1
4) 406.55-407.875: -0.01 nm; 26.5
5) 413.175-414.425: 0.02 nm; 25.6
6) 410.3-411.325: 0.16 nm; 22.2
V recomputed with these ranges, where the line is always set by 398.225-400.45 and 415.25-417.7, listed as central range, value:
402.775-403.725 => -0.03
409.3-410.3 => 0.31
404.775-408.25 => -0.01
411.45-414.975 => 0.02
